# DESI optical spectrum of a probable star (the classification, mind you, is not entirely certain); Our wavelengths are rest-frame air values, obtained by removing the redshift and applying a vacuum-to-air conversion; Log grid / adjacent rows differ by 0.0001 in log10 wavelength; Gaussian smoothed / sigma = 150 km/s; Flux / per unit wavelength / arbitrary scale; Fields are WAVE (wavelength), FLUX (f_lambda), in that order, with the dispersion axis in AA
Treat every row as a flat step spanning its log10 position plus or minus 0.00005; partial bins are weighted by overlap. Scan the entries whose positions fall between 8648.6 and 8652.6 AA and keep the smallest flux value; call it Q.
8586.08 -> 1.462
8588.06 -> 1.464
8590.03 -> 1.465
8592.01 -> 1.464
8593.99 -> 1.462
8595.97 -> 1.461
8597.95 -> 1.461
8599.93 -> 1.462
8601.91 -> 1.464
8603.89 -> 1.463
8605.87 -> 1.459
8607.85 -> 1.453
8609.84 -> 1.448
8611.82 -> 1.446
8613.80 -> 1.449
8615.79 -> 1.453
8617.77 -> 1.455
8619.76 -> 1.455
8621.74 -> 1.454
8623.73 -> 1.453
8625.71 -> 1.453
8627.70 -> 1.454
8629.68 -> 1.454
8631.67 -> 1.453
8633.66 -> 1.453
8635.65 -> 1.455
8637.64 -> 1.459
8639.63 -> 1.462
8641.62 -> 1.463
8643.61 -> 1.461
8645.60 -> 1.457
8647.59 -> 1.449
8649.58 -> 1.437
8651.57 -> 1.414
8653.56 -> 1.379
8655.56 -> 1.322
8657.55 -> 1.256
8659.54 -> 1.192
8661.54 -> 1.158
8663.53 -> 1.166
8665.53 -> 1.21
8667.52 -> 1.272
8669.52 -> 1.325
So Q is 1.414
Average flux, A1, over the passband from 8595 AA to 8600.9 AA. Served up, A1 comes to 1.46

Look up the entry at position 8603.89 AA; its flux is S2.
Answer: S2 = 1.463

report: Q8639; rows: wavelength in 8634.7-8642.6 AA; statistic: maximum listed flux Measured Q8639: 1.463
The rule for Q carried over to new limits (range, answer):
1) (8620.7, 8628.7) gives 1.453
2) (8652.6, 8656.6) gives 1.322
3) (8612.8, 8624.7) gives 1.449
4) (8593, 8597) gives 1.461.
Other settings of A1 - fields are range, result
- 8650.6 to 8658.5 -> 1.34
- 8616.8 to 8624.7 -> 1.45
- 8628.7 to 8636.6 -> 1.45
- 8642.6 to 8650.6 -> 1.45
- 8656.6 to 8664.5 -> 1.19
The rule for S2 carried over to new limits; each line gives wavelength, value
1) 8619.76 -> 1.455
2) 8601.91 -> 1.464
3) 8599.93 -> 1.462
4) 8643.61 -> 1.461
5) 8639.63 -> 1.462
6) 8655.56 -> 1.322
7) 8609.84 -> 1.448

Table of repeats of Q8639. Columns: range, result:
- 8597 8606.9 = 1.464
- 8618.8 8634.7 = 1.455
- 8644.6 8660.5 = 1.457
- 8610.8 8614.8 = 1.449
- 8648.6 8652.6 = 1.437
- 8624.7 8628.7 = 1.454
